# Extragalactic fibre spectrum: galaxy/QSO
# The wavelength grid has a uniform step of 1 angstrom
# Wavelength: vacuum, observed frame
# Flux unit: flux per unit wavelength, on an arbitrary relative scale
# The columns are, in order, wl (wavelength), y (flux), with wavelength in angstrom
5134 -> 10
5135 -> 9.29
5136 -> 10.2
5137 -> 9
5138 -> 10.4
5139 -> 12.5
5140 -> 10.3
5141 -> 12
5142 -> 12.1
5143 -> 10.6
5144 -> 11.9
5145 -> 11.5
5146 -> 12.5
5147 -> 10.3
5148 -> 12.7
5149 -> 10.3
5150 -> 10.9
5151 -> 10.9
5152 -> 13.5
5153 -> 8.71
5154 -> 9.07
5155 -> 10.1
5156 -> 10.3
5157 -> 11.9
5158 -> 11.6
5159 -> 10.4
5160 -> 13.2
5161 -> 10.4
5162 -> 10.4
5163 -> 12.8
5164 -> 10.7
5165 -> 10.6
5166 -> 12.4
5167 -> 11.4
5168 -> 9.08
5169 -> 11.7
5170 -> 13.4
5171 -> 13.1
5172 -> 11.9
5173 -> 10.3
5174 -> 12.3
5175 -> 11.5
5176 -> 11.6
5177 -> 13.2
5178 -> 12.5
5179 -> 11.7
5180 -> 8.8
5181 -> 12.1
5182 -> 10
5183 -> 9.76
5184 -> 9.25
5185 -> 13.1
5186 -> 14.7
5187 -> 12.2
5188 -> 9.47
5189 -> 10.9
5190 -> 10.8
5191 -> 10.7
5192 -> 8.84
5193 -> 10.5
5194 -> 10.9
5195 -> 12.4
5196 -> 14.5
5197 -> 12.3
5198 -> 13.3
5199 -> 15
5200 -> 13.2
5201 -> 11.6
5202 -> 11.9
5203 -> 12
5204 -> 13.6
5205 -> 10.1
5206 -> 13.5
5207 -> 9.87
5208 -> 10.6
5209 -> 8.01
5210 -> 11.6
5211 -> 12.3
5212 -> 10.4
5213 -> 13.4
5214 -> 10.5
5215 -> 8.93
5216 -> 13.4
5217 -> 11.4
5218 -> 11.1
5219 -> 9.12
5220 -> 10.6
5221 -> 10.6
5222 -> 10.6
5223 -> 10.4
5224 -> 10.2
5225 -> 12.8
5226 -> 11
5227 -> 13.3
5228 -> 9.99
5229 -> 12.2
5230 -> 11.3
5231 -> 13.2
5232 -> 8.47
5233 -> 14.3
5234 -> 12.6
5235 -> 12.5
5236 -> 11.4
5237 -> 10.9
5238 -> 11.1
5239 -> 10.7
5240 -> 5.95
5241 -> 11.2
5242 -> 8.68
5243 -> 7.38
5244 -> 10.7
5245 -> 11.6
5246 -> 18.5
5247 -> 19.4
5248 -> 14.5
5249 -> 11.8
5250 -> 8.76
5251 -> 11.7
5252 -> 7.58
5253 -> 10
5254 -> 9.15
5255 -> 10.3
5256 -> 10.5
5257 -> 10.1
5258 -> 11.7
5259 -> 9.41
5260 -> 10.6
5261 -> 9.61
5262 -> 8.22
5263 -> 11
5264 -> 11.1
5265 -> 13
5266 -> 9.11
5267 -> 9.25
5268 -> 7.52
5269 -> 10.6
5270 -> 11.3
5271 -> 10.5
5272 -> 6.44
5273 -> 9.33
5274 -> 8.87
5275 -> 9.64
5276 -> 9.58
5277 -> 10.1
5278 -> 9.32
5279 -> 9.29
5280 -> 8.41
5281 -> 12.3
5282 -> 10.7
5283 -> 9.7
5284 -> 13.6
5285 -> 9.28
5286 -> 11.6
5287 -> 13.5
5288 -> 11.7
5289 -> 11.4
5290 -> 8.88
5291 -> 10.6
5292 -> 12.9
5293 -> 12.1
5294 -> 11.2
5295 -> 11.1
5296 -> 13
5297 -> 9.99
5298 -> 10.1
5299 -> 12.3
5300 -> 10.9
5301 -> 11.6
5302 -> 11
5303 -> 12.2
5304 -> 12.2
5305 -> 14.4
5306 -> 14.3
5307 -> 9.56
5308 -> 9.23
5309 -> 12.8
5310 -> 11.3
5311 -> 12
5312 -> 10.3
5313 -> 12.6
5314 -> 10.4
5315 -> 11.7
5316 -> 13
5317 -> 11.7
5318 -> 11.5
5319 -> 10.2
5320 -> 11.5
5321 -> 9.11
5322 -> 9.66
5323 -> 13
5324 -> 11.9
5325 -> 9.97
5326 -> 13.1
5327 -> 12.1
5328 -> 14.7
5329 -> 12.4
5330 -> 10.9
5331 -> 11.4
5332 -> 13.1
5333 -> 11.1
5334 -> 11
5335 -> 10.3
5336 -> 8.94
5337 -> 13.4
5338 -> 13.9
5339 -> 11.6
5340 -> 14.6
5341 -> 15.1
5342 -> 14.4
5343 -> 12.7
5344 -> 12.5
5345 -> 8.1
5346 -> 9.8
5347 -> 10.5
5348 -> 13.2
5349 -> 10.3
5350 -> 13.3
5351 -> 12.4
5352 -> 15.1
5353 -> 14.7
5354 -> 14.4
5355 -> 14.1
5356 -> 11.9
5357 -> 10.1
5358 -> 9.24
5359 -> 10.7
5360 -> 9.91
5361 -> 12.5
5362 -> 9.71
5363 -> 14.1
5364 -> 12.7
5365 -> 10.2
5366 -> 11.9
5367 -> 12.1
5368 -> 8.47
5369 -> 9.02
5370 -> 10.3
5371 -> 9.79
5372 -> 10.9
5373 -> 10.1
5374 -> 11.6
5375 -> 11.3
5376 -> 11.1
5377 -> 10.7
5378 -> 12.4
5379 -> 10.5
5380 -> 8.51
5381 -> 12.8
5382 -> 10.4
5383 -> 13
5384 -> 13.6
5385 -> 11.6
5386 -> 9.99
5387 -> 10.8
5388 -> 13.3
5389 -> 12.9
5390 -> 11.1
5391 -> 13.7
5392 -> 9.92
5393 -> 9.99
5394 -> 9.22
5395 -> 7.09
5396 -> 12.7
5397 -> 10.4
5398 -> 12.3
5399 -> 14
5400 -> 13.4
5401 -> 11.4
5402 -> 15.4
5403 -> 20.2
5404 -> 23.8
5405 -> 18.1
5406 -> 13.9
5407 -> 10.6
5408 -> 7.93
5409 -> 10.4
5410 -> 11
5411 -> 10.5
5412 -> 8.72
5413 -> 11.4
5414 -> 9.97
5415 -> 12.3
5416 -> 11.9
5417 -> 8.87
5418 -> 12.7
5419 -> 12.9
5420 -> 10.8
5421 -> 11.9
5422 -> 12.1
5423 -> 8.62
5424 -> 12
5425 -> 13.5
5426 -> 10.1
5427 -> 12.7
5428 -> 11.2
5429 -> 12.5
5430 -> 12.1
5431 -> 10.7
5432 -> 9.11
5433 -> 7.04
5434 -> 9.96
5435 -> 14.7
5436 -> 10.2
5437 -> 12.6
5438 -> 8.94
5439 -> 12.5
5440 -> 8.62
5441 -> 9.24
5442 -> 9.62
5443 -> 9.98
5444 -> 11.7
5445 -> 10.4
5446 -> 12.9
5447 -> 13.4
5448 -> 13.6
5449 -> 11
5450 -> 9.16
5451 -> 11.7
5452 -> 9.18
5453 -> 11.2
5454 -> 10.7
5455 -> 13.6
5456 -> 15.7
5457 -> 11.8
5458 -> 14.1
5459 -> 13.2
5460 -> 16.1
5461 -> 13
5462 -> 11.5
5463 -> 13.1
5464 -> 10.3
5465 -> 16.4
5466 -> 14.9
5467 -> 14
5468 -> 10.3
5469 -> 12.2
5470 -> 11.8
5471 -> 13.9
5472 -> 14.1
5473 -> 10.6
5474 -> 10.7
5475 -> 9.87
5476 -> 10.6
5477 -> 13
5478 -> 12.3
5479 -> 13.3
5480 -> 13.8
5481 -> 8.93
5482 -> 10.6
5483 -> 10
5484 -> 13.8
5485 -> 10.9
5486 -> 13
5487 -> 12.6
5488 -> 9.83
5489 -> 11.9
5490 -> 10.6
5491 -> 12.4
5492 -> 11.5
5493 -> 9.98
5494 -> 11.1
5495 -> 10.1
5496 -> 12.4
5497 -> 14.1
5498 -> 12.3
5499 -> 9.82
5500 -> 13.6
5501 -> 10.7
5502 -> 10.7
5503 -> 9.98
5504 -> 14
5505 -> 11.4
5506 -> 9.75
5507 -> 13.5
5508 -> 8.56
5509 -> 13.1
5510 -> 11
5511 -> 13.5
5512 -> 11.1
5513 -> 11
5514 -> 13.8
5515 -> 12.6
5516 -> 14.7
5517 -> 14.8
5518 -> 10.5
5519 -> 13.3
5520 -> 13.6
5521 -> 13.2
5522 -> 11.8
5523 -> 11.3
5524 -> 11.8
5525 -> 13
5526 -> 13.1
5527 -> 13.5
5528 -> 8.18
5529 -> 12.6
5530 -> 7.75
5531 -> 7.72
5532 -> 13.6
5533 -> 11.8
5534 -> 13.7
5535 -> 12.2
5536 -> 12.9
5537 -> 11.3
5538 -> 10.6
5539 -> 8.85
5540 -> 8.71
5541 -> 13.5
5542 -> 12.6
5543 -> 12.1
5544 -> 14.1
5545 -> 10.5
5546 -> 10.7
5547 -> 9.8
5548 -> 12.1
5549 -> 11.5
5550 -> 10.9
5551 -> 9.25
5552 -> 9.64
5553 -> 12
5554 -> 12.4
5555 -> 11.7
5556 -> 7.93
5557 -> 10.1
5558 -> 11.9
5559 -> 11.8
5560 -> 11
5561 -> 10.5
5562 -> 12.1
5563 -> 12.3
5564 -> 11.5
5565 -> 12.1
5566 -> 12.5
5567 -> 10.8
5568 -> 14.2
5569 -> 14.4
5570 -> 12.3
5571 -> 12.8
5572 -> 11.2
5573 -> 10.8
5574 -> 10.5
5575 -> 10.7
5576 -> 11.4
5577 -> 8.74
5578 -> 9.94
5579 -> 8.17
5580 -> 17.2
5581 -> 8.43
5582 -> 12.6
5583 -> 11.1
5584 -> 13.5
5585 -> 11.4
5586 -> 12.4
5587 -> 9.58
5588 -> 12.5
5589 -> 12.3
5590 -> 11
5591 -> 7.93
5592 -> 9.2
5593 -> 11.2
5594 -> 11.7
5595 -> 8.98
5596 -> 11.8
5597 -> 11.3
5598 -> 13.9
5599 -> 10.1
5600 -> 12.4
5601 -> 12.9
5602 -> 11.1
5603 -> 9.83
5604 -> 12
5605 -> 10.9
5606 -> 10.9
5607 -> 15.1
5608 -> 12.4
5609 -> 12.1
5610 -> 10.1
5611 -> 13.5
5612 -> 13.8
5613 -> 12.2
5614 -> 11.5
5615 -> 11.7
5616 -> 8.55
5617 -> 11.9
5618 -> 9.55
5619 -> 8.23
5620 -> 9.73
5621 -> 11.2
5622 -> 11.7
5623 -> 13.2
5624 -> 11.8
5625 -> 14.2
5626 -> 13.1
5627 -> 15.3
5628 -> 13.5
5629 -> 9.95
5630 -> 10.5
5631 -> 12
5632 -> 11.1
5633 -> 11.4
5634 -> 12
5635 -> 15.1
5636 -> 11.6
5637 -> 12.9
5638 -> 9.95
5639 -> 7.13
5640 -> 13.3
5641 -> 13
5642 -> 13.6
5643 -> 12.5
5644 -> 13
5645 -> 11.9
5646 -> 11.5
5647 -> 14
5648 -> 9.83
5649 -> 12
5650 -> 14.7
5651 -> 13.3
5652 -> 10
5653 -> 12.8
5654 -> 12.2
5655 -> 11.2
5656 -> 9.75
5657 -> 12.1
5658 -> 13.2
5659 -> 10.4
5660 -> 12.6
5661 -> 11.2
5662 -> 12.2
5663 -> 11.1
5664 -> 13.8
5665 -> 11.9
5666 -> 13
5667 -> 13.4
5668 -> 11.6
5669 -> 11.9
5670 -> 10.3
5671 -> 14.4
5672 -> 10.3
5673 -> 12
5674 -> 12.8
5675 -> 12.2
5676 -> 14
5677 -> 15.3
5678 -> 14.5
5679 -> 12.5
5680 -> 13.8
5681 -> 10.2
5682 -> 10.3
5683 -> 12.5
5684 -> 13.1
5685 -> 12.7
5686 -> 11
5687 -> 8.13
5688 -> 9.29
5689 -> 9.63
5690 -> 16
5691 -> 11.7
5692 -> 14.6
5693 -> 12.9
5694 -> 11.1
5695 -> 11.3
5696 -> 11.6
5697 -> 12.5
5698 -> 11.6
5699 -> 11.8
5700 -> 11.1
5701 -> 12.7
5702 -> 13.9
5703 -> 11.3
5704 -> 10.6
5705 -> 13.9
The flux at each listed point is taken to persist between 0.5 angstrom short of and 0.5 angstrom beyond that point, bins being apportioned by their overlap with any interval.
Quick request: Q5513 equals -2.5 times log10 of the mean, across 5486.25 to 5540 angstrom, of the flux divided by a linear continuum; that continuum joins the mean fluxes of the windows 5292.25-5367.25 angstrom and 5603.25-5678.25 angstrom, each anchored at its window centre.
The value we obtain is 0.021 mag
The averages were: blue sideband 11.8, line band 11.7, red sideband 12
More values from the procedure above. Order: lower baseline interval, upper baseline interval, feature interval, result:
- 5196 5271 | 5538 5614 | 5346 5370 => -0.04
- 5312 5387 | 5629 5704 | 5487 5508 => 0.04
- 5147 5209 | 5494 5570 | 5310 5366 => -0.03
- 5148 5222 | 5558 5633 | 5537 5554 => 0.04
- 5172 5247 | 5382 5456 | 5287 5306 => -0.01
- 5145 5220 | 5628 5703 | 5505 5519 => -0.03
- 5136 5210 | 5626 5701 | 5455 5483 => -0.07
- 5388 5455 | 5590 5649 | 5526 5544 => 0.02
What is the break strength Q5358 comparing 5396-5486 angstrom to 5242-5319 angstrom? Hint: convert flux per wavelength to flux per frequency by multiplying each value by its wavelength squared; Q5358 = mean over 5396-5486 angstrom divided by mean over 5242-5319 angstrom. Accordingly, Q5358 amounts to 1.2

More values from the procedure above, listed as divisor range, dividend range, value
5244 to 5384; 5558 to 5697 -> 1.17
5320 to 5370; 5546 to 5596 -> 1.03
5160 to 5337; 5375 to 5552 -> 1.14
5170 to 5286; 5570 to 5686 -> 1.24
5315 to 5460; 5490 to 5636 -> 1.06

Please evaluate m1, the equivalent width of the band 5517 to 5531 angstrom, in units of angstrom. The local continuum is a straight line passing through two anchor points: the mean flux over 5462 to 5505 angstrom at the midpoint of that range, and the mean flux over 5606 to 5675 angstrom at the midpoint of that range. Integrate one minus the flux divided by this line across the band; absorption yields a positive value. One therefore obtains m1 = 0.2 angstrom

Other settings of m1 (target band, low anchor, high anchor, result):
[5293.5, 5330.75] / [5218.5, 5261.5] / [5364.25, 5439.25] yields -0.99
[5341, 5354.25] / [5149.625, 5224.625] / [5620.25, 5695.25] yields -0.99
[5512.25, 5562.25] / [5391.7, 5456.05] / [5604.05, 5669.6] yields 0.81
